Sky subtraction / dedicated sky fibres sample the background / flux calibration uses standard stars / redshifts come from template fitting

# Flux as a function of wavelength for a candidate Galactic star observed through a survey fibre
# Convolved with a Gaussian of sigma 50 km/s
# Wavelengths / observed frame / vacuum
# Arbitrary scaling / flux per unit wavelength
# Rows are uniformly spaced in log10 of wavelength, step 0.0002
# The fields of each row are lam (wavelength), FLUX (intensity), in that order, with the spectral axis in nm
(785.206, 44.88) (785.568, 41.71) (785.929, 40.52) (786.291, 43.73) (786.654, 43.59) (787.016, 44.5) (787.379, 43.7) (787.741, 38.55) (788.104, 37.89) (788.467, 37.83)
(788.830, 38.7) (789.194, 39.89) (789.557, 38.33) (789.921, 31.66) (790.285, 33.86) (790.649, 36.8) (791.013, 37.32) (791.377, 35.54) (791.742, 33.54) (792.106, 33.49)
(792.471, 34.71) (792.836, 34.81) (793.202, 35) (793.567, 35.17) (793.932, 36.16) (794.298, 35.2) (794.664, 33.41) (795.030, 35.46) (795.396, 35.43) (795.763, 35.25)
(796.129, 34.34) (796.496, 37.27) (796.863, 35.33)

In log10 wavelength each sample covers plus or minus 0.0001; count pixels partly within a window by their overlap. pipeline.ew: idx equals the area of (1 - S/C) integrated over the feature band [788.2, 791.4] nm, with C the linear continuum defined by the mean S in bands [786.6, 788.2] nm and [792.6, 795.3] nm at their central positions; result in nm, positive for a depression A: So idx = 0.20 nm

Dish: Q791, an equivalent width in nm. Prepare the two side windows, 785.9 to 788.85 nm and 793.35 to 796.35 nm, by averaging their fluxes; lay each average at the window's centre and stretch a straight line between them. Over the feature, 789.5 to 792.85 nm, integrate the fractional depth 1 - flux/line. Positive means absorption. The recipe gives 0.28 nm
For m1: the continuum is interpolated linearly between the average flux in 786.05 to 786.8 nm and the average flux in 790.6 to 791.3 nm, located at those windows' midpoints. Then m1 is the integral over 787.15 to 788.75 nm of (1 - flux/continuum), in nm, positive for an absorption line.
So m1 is 0.06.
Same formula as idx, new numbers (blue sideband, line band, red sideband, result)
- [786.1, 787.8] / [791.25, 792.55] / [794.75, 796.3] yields 0.14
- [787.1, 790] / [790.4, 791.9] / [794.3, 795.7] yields 0.06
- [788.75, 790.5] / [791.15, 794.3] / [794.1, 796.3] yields 0.06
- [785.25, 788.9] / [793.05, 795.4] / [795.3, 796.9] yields 0.10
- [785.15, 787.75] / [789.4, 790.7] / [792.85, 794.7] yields 0.14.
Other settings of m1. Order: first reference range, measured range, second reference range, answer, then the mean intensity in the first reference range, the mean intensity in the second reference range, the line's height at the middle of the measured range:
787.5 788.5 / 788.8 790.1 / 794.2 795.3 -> 0.025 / 38.5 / 34.7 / 37.7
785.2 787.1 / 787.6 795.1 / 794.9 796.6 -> 0.581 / 42.9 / 35.5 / 38.9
